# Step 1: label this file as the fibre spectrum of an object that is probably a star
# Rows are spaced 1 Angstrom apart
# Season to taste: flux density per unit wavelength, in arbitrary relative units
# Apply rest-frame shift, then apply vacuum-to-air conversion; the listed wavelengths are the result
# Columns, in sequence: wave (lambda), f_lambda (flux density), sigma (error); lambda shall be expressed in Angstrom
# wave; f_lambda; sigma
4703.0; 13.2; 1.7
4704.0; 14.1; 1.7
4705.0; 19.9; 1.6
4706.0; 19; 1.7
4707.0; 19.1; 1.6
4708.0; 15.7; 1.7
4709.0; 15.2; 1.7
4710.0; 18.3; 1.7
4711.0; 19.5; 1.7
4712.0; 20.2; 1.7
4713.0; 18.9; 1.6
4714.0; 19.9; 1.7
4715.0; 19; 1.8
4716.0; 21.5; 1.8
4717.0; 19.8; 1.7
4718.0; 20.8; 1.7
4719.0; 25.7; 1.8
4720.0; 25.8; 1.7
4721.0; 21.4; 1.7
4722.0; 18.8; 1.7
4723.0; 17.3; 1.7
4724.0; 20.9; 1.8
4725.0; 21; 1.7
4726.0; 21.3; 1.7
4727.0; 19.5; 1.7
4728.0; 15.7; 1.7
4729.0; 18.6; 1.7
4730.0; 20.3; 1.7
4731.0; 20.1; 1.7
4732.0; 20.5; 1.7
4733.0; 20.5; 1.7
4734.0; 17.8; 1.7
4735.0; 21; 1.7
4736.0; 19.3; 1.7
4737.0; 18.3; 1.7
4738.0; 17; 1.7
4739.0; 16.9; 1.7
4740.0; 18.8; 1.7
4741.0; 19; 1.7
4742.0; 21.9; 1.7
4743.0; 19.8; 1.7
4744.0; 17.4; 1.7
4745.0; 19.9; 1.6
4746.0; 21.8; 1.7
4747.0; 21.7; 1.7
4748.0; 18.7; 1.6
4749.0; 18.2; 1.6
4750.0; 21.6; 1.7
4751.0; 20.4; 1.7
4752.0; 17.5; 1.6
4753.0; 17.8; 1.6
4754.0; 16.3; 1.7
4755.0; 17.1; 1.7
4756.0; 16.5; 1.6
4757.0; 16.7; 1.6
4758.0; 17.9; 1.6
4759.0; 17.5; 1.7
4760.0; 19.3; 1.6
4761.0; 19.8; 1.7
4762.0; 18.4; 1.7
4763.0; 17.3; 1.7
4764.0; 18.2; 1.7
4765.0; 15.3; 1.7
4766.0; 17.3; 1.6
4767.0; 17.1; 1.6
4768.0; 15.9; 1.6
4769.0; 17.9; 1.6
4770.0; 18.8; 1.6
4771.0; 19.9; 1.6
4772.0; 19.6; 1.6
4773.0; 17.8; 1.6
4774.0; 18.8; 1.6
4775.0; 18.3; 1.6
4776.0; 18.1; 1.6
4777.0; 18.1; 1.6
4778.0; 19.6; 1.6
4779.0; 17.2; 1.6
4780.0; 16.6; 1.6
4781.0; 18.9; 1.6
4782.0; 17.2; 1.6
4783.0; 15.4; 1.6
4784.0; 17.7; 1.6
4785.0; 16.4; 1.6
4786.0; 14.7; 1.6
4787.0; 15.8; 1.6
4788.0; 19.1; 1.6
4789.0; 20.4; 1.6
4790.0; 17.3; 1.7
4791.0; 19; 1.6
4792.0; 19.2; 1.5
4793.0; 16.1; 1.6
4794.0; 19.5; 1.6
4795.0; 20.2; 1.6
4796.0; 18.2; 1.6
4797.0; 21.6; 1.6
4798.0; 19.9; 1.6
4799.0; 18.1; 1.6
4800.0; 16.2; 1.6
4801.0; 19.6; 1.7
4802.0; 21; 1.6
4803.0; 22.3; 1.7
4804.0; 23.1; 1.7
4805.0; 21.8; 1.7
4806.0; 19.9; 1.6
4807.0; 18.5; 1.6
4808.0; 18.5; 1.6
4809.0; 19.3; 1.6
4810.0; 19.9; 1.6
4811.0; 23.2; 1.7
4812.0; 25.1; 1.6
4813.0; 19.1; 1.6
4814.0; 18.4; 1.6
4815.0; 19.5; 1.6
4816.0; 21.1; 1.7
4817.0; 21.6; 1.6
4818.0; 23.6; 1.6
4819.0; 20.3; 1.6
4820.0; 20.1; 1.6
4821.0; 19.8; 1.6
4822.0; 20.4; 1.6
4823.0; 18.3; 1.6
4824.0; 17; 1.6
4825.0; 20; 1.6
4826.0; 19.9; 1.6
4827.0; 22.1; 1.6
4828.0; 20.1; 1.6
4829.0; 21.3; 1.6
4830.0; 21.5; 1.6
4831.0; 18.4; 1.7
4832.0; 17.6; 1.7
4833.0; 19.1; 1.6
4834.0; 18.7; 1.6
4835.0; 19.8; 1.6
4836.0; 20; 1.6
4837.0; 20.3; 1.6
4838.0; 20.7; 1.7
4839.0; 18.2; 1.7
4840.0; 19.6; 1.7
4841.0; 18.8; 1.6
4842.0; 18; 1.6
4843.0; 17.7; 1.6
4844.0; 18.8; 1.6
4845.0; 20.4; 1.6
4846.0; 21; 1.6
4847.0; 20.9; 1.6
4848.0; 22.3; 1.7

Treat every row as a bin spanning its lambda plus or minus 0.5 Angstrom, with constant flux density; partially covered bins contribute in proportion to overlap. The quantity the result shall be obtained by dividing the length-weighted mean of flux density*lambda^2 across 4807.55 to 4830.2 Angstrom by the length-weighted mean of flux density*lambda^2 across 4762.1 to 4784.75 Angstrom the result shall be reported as 1.17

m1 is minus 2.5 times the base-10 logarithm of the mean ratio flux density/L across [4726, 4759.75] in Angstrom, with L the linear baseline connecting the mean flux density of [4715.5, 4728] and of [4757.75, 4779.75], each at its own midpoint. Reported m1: 0.04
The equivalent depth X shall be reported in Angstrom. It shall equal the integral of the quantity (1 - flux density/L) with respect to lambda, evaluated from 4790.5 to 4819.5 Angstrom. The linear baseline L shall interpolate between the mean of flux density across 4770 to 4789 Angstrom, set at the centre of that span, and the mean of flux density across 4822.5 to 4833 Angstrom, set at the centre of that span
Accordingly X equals -2.1 Angstrom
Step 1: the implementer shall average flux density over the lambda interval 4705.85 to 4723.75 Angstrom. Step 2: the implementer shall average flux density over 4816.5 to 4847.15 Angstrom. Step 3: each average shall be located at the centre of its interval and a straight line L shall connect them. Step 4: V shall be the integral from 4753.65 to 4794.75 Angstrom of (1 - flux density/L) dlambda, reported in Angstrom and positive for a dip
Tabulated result 4.2 Angstrom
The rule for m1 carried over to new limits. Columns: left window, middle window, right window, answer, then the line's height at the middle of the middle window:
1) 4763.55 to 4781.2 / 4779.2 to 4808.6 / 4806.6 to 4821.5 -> 0.04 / 19.3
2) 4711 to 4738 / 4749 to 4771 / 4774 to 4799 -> 0.06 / 19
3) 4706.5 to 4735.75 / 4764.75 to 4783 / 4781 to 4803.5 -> 0.05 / 18.8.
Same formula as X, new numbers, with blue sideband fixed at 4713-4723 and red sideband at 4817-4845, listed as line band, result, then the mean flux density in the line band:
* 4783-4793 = 1.32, 17.5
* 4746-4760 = 1.48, 18.5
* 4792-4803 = 0.49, 19.2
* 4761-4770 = 1.35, 17.4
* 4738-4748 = 0.61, 19.5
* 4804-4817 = -0.38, 20.5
